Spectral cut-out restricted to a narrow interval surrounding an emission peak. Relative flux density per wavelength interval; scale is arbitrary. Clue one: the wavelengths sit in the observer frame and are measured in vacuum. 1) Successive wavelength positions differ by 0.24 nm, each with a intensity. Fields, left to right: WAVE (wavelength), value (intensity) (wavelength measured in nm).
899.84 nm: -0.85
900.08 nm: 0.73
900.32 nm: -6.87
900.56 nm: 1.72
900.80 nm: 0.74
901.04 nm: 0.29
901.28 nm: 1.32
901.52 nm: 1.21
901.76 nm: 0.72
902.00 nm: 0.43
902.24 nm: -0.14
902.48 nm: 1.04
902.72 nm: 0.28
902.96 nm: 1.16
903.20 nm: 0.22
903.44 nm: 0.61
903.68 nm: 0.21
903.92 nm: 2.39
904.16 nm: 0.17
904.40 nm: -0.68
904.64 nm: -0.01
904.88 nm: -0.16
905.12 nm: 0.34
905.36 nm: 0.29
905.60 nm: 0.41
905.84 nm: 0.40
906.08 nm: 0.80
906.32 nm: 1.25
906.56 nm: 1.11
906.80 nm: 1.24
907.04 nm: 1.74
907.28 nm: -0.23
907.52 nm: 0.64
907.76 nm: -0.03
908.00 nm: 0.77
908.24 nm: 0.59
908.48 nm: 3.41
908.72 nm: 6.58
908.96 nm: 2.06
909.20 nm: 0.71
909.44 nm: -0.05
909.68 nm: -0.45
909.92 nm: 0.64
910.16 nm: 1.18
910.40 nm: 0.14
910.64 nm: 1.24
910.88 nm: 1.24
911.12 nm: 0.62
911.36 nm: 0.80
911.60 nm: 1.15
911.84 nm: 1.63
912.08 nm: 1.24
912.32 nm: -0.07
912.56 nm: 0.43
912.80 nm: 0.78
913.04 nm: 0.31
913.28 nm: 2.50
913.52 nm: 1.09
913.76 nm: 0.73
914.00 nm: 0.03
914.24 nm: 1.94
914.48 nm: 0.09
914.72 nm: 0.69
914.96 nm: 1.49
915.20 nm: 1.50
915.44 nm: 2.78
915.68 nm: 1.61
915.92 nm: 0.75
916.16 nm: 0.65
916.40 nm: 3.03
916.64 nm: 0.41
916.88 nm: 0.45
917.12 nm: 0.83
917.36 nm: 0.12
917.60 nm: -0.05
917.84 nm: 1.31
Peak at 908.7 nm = H-gamma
